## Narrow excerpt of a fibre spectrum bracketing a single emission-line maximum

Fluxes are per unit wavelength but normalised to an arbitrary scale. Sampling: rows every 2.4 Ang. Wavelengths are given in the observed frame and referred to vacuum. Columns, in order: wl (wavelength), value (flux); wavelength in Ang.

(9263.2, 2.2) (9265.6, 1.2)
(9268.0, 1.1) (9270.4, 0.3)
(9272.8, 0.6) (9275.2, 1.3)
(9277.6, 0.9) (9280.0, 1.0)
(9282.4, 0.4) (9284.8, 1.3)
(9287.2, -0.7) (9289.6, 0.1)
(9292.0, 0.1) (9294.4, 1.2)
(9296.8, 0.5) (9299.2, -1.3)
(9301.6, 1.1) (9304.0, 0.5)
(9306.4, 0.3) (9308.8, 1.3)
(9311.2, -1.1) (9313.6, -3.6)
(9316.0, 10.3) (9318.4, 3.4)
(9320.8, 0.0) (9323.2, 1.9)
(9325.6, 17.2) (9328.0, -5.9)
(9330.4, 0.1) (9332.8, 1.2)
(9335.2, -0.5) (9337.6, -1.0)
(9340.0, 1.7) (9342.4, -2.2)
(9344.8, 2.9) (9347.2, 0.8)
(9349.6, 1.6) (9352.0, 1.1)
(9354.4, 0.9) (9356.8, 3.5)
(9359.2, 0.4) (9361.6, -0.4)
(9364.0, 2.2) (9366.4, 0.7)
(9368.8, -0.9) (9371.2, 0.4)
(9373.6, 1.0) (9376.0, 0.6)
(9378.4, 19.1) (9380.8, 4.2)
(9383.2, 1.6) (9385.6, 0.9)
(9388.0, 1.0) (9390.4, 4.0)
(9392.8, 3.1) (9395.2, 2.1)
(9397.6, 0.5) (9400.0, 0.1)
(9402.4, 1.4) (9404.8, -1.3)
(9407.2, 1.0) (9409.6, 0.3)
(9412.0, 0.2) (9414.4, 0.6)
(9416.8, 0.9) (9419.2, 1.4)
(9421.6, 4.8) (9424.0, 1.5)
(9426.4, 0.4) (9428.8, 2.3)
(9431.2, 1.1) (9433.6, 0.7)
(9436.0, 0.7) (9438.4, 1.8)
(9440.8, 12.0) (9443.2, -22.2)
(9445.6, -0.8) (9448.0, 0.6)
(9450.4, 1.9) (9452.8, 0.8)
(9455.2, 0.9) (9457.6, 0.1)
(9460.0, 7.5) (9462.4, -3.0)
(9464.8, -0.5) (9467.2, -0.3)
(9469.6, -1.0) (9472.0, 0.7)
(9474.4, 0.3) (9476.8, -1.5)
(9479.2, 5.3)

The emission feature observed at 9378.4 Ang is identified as H-beta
